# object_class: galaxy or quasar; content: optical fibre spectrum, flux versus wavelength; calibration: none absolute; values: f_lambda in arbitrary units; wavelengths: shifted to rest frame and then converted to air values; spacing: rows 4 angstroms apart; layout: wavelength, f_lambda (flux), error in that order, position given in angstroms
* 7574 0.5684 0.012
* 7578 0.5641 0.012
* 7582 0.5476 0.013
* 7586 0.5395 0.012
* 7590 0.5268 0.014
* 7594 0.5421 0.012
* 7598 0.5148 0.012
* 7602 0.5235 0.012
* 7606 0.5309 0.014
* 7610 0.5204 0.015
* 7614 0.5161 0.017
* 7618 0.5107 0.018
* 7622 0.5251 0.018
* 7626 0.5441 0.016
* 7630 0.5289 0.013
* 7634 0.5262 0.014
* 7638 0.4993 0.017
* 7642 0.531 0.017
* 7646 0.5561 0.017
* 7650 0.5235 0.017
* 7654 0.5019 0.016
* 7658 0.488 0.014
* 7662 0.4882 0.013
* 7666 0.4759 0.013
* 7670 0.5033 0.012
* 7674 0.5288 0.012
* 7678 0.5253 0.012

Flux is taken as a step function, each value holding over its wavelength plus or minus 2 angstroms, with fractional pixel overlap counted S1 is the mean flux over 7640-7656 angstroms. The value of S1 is 0.528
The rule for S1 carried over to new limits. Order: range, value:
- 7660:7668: 0.482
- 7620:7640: 0.525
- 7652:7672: 0.491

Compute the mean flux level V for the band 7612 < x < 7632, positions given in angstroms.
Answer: 0.525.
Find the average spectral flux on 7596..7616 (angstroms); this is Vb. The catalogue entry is 0.521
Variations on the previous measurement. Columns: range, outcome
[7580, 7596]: 0.539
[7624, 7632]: 0.536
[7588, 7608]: 0.528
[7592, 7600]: 0.528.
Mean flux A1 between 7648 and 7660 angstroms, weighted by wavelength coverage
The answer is 0.504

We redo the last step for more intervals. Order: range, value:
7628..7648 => 0.528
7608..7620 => 0.516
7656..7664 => 0.488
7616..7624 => 0.518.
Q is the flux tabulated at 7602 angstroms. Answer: 0.5235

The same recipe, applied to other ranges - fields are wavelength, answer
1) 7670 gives 0.5033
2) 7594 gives 0.5421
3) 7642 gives 0.531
